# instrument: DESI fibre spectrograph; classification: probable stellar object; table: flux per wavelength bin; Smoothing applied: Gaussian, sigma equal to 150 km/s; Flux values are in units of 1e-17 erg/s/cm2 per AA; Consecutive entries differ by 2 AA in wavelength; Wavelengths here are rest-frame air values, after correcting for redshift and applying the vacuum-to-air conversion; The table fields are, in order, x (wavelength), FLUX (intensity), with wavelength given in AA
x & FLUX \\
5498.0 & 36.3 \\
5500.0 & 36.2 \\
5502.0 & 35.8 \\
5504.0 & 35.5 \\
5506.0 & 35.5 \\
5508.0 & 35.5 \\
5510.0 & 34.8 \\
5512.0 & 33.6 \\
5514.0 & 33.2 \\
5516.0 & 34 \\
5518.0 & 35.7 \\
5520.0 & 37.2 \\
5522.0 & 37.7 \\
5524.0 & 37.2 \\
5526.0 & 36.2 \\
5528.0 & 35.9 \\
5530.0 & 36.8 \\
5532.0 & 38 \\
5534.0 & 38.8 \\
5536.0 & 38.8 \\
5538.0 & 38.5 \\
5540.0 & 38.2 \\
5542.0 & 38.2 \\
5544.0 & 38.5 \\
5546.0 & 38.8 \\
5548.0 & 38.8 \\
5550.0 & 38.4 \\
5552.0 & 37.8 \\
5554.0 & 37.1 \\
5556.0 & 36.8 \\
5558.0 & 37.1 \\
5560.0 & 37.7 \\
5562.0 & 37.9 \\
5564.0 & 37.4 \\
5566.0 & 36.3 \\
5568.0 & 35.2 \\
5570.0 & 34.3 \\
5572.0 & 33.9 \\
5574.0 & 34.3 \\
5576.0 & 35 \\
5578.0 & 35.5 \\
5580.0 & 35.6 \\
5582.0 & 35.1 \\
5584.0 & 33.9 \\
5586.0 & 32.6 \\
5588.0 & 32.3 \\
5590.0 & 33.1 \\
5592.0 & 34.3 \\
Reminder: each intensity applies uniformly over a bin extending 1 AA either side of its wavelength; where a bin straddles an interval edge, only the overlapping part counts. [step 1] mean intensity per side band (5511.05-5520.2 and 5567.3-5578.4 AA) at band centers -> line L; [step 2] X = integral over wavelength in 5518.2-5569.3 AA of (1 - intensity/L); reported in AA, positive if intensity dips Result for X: -4.3 AA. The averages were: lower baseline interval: 34.5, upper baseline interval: 34.6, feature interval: 37.5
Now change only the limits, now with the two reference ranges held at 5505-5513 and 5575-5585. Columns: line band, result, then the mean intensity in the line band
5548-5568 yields -1.36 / 37.4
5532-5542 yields -1.02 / 38.5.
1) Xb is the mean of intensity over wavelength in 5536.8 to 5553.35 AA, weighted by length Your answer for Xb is 38.4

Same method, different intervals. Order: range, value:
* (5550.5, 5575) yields 36.4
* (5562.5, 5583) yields 35.3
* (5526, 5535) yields 37.2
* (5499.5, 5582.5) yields 36.5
